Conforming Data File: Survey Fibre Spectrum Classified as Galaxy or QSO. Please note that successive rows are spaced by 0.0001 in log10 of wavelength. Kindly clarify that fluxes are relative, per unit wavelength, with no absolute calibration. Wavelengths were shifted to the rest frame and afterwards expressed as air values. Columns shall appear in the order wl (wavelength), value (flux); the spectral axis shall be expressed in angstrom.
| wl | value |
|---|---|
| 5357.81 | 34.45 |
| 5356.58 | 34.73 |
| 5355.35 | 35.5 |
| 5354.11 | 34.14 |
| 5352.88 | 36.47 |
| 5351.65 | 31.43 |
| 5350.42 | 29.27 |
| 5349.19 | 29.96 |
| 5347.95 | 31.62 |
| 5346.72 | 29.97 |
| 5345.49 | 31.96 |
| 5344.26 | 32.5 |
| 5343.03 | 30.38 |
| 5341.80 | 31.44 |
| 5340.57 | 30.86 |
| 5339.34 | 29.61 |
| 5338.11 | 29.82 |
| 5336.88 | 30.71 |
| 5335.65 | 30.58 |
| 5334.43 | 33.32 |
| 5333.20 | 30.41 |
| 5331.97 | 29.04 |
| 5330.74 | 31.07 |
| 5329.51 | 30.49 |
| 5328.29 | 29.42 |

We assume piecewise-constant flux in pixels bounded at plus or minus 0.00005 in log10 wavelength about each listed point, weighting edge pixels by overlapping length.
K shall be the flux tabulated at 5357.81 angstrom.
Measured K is 34.45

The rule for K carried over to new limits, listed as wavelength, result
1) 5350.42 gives 29.27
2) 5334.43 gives 33.32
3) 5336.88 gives 30.71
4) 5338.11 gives 29.82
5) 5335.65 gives 30.58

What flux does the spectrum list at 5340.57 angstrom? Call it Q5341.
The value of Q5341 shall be 30.86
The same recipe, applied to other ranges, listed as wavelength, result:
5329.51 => 30.49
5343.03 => 30.38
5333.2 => 30.41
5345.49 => 31.96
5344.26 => 32.5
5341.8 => 31.44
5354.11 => 34.14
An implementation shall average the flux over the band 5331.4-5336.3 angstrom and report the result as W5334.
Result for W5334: 30.9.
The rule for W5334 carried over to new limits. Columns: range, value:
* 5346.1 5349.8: 30.5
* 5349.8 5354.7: 32.9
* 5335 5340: 30.2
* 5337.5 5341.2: 30.1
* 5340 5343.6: 30.9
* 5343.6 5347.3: 31.5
